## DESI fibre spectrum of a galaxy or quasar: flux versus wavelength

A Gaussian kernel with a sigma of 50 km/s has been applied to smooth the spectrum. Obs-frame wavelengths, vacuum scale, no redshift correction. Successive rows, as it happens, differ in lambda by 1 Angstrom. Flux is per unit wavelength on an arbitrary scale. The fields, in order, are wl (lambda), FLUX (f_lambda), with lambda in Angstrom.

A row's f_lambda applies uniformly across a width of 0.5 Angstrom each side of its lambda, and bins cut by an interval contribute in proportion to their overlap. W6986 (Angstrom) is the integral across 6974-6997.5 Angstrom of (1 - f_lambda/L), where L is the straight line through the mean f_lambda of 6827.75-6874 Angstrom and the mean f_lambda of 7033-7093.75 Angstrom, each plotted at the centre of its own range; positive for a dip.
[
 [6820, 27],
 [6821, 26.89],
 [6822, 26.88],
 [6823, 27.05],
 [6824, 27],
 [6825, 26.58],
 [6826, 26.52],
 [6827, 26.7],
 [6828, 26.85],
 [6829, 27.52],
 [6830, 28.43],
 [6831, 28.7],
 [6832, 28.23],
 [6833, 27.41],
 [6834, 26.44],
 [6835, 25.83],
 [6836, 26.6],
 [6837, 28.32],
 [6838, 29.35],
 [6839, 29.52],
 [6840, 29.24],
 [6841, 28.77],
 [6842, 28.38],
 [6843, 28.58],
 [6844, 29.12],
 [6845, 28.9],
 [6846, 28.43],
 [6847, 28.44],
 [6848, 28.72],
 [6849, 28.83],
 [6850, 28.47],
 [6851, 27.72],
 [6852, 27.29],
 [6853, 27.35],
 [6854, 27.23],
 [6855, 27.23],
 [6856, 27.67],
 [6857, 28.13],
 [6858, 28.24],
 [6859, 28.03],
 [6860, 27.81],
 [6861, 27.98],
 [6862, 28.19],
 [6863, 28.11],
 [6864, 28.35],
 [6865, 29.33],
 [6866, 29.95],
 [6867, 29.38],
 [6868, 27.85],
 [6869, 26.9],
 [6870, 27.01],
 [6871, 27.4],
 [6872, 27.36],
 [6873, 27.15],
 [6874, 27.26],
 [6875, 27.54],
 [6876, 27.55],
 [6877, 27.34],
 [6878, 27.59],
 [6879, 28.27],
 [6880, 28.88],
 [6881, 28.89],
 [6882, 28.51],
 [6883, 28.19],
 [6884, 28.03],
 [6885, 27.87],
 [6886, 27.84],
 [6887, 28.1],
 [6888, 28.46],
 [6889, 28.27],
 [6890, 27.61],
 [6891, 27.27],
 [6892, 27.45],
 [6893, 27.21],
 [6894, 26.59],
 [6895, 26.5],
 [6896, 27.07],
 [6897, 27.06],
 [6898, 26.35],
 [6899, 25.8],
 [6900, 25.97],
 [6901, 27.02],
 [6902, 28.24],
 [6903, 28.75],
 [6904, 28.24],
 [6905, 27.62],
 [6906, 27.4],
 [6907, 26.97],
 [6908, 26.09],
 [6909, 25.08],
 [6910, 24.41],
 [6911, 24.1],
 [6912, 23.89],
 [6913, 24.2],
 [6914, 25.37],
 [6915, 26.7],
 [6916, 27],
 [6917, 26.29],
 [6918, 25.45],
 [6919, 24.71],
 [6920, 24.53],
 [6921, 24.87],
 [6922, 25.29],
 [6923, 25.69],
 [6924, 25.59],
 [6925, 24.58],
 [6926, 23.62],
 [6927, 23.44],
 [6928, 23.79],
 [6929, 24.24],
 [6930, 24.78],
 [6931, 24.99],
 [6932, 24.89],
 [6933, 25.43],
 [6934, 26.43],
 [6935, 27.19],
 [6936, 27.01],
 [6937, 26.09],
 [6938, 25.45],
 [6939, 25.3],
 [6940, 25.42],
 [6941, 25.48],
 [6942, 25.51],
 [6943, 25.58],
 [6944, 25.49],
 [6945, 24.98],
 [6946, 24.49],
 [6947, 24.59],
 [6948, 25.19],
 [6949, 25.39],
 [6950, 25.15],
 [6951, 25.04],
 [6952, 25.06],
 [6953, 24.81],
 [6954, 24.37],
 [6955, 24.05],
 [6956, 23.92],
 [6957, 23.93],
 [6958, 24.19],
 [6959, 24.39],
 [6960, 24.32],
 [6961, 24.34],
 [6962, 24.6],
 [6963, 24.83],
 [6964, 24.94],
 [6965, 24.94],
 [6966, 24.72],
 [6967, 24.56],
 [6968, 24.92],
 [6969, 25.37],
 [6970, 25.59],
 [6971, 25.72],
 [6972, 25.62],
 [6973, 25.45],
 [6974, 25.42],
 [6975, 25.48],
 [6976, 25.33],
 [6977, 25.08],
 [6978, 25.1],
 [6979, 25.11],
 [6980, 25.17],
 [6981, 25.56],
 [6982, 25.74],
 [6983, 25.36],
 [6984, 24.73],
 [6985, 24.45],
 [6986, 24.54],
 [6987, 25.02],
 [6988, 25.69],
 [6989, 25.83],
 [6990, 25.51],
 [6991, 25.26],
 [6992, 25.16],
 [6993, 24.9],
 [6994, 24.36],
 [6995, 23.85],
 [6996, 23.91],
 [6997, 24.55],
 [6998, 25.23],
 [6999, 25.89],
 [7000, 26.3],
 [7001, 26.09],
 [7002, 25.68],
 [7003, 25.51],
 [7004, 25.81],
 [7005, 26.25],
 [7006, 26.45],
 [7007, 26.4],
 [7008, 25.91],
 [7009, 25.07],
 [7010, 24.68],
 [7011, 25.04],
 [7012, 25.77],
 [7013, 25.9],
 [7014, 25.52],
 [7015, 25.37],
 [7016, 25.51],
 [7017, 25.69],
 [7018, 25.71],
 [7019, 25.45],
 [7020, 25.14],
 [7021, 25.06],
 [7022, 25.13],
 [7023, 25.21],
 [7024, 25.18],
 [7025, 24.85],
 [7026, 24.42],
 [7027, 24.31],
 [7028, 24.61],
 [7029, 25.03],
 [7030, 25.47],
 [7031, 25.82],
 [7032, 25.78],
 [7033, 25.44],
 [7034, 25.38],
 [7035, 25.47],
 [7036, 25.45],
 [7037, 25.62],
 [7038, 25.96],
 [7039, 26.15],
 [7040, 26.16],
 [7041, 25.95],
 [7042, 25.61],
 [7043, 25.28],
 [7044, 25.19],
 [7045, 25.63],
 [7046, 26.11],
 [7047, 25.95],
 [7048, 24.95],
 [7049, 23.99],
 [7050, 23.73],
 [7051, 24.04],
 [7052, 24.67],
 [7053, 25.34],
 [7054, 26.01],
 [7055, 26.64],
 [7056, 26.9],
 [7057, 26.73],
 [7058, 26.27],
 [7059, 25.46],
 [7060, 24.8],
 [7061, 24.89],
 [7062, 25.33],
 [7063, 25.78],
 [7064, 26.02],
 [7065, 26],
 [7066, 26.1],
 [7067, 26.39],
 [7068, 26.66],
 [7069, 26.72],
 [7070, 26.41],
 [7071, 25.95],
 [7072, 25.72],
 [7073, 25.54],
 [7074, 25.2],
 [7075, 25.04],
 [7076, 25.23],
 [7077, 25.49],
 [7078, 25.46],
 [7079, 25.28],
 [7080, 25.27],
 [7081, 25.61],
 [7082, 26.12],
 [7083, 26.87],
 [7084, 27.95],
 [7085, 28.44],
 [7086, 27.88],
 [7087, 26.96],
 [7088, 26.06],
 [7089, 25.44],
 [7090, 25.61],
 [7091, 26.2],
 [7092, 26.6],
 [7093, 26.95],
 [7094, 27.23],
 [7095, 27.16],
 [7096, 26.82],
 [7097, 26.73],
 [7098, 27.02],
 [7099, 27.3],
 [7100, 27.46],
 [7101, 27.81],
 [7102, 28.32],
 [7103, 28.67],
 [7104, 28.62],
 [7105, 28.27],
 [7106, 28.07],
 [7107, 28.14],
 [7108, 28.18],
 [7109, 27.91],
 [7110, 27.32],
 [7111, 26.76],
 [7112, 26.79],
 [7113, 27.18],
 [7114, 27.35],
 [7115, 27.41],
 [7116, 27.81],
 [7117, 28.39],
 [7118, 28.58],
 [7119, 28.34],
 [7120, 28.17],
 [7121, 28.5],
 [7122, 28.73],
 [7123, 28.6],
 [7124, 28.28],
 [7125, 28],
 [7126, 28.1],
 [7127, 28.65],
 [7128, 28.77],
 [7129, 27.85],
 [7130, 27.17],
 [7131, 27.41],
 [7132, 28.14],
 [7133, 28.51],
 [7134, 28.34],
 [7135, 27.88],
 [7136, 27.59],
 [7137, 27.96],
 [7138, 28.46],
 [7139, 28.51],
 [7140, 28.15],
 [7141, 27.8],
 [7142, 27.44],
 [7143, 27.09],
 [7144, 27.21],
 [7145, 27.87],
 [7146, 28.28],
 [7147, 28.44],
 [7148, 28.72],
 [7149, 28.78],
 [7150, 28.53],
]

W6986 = 1.4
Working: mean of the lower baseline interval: 28.1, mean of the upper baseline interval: 25.8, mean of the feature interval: 25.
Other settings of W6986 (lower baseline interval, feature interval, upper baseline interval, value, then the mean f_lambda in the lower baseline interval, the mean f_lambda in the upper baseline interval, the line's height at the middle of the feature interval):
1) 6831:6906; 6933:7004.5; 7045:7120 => 5.5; 27.9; 26.5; 27.2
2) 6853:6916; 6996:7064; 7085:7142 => 5.2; 27.4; 27.7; 27.6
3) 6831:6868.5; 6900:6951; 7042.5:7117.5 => 3.8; 28.2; 26.4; 27.6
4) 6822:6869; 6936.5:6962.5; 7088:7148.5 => 2.8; 28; 27.7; 27.9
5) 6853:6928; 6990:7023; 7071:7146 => 2.2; 27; 27.3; 27.2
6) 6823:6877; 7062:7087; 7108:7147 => 1.6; 27.9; 27.9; 27.9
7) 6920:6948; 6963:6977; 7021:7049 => 0.0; 25.2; 25.4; 25.3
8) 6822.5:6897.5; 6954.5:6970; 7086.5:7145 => 1.8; 27.9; 27.7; 27.8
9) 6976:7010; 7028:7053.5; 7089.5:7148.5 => 0.9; 25.3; 27.8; 26.2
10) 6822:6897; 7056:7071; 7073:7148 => 0.8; 27.9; 27.4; 27.5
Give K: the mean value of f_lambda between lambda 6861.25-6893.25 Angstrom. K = 28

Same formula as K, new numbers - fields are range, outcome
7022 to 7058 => 25.4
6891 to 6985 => 25.4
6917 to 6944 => 25.2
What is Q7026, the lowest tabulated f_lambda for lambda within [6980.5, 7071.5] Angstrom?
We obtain 23.73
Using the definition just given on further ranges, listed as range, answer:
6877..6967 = 23.44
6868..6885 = 26.9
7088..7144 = 25.44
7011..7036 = 24.31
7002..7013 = 24.68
